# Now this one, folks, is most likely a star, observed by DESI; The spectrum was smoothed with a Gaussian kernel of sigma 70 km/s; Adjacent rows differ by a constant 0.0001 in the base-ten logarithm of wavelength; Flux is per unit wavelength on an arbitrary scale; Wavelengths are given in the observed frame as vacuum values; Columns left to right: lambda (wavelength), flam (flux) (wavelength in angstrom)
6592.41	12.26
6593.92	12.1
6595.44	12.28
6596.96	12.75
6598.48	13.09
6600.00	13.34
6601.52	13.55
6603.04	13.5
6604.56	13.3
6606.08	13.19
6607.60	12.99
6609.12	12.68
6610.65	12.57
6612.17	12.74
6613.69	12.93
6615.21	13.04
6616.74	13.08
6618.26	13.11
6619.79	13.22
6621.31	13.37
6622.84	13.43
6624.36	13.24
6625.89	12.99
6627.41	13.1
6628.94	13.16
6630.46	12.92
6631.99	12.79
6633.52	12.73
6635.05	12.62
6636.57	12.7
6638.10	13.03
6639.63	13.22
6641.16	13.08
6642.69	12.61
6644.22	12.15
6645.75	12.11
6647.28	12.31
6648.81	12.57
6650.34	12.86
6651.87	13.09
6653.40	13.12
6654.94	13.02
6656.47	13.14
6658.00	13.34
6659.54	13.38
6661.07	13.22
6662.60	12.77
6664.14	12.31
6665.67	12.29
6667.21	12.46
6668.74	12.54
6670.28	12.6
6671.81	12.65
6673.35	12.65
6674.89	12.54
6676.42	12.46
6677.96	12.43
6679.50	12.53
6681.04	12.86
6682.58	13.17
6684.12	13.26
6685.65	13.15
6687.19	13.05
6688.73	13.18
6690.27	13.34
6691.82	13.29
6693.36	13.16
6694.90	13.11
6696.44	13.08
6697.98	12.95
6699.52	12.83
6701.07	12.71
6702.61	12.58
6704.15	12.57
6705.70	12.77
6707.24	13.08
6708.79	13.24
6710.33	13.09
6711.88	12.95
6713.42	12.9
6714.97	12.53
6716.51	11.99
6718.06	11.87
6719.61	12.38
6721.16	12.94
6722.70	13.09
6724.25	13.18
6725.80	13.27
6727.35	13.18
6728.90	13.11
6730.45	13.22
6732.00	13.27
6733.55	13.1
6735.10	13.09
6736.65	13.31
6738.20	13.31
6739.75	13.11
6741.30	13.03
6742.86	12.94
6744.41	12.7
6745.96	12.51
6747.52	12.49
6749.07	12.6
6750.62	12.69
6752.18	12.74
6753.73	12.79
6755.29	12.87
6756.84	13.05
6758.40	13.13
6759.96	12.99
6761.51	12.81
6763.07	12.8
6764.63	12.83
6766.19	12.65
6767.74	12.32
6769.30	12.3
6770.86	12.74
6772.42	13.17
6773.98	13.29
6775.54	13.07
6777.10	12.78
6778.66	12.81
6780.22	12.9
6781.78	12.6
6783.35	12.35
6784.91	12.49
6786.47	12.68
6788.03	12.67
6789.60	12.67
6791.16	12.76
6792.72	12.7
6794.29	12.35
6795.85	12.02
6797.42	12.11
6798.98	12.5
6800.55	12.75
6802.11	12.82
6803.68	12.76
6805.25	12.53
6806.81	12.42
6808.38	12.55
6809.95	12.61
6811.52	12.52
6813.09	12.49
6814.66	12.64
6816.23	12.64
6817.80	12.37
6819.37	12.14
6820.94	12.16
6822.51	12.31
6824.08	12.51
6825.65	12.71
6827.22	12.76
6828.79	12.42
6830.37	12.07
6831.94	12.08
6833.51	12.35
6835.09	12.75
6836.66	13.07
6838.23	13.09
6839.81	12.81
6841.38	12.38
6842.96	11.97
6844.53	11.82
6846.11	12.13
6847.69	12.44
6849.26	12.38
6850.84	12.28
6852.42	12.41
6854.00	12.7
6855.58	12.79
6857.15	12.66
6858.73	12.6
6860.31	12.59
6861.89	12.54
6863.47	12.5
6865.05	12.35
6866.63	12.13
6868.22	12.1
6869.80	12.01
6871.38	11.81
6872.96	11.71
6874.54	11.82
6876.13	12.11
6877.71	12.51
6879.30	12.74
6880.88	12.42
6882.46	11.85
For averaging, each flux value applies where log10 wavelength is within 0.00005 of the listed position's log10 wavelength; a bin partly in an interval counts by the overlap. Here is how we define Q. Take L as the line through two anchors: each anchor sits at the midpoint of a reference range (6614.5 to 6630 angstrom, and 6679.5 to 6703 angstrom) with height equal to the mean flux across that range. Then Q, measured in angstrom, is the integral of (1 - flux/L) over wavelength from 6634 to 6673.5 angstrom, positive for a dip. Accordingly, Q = 1.0 angstrom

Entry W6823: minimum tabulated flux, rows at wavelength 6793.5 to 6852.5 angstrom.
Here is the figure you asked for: 11.82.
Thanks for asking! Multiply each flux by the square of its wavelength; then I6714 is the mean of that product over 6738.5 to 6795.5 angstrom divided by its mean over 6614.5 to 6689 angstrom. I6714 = 1.03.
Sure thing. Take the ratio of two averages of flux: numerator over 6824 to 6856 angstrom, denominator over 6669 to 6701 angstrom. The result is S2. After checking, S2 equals 0.97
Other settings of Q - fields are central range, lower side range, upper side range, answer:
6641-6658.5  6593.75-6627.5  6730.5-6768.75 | 0.31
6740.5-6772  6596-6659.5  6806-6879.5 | -0.31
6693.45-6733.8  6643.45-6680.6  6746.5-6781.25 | -0.43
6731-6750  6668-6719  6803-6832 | -0.41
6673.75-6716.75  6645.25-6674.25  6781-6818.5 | -0.64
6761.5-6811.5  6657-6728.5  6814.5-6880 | -0.31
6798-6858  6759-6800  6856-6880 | -0.17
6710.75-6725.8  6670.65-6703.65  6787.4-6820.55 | 0.13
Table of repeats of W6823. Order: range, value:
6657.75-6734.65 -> 11.87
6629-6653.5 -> 12.11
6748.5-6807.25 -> 12.02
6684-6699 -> 12.95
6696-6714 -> 12.57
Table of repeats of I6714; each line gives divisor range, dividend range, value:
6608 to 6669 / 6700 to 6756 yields 1.03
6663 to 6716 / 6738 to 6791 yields 1.02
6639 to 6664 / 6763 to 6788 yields 1.03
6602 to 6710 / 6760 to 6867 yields 1.02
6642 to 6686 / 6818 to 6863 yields 1.03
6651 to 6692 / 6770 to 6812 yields 1.02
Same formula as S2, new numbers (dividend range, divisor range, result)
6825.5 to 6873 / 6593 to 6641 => 0.96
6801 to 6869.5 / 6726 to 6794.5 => 0.97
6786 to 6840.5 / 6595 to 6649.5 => 0.97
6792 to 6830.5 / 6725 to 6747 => 0.95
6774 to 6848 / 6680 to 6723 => 0.97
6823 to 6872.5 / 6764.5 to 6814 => 0.98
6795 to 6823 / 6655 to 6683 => 0.98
